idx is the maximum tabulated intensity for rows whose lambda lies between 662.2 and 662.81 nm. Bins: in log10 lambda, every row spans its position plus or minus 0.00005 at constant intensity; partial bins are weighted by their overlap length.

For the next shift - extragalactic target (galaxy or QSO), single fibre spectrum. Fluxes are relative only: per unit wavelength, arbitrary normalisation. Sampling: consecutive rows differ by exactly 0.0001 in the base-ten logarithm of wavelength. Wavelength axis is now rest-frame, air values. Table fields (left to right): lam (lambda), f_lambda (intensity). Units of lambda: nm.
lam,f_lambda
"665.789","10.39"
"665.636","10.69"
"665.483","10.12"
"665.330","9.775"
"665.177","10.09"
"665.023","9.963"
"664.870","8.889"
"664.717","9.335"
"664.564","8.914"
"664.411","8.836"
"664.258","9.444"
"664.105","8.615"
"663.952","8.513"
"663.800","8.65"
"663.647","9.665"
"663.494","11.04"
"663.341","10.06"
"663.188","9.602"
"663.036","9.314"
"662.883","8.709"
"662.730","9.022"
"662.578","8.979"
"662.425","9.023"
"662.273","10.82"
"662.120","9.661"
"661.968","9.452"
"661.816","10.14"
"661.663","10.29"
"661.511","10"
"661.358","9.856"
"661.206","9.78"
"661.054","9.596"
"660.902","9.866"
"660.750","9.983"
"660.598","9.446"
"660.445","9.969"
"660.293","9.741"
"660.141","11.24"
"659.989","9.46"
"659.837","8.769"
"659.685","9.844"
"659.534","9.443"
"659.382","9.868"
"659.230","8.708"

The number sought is 10.82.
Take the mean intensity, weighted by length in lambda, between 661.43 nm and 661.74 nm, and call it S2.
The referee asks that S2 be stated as 10.1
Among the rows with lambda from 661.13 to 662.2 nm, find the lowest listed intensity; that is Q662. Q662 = 9.452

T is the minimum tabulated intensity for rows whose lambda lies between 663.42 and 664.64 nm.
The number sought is 8.513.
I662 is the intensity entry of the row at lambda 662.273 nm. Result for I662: 10.82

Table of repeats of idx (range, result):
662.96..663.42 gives 10.06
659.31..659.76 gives 9.868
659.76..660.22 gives 11.24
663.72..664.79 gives 9.444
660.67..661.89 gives 10.29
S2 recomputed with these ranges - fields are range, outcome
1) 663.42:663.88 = 9.78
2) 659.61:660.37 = 9.81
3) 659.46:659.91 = 9.37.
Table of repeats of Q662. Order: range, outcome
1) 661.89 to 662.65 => 8.979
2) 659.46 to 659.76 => 9.443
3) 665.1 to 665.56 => 9.775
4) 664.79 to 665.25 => 8.889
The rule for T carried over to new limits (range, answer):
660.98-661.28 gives 9.596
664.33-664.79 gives 8.836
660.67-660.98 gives 9.866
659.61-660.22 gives 8.769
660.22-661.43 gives 9.446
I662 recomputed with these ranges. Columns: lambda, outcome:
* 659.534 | 9.443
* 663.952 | 8.513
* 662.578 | 8.979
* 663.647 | 9.665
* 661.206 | 9.78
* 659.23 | 8.708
